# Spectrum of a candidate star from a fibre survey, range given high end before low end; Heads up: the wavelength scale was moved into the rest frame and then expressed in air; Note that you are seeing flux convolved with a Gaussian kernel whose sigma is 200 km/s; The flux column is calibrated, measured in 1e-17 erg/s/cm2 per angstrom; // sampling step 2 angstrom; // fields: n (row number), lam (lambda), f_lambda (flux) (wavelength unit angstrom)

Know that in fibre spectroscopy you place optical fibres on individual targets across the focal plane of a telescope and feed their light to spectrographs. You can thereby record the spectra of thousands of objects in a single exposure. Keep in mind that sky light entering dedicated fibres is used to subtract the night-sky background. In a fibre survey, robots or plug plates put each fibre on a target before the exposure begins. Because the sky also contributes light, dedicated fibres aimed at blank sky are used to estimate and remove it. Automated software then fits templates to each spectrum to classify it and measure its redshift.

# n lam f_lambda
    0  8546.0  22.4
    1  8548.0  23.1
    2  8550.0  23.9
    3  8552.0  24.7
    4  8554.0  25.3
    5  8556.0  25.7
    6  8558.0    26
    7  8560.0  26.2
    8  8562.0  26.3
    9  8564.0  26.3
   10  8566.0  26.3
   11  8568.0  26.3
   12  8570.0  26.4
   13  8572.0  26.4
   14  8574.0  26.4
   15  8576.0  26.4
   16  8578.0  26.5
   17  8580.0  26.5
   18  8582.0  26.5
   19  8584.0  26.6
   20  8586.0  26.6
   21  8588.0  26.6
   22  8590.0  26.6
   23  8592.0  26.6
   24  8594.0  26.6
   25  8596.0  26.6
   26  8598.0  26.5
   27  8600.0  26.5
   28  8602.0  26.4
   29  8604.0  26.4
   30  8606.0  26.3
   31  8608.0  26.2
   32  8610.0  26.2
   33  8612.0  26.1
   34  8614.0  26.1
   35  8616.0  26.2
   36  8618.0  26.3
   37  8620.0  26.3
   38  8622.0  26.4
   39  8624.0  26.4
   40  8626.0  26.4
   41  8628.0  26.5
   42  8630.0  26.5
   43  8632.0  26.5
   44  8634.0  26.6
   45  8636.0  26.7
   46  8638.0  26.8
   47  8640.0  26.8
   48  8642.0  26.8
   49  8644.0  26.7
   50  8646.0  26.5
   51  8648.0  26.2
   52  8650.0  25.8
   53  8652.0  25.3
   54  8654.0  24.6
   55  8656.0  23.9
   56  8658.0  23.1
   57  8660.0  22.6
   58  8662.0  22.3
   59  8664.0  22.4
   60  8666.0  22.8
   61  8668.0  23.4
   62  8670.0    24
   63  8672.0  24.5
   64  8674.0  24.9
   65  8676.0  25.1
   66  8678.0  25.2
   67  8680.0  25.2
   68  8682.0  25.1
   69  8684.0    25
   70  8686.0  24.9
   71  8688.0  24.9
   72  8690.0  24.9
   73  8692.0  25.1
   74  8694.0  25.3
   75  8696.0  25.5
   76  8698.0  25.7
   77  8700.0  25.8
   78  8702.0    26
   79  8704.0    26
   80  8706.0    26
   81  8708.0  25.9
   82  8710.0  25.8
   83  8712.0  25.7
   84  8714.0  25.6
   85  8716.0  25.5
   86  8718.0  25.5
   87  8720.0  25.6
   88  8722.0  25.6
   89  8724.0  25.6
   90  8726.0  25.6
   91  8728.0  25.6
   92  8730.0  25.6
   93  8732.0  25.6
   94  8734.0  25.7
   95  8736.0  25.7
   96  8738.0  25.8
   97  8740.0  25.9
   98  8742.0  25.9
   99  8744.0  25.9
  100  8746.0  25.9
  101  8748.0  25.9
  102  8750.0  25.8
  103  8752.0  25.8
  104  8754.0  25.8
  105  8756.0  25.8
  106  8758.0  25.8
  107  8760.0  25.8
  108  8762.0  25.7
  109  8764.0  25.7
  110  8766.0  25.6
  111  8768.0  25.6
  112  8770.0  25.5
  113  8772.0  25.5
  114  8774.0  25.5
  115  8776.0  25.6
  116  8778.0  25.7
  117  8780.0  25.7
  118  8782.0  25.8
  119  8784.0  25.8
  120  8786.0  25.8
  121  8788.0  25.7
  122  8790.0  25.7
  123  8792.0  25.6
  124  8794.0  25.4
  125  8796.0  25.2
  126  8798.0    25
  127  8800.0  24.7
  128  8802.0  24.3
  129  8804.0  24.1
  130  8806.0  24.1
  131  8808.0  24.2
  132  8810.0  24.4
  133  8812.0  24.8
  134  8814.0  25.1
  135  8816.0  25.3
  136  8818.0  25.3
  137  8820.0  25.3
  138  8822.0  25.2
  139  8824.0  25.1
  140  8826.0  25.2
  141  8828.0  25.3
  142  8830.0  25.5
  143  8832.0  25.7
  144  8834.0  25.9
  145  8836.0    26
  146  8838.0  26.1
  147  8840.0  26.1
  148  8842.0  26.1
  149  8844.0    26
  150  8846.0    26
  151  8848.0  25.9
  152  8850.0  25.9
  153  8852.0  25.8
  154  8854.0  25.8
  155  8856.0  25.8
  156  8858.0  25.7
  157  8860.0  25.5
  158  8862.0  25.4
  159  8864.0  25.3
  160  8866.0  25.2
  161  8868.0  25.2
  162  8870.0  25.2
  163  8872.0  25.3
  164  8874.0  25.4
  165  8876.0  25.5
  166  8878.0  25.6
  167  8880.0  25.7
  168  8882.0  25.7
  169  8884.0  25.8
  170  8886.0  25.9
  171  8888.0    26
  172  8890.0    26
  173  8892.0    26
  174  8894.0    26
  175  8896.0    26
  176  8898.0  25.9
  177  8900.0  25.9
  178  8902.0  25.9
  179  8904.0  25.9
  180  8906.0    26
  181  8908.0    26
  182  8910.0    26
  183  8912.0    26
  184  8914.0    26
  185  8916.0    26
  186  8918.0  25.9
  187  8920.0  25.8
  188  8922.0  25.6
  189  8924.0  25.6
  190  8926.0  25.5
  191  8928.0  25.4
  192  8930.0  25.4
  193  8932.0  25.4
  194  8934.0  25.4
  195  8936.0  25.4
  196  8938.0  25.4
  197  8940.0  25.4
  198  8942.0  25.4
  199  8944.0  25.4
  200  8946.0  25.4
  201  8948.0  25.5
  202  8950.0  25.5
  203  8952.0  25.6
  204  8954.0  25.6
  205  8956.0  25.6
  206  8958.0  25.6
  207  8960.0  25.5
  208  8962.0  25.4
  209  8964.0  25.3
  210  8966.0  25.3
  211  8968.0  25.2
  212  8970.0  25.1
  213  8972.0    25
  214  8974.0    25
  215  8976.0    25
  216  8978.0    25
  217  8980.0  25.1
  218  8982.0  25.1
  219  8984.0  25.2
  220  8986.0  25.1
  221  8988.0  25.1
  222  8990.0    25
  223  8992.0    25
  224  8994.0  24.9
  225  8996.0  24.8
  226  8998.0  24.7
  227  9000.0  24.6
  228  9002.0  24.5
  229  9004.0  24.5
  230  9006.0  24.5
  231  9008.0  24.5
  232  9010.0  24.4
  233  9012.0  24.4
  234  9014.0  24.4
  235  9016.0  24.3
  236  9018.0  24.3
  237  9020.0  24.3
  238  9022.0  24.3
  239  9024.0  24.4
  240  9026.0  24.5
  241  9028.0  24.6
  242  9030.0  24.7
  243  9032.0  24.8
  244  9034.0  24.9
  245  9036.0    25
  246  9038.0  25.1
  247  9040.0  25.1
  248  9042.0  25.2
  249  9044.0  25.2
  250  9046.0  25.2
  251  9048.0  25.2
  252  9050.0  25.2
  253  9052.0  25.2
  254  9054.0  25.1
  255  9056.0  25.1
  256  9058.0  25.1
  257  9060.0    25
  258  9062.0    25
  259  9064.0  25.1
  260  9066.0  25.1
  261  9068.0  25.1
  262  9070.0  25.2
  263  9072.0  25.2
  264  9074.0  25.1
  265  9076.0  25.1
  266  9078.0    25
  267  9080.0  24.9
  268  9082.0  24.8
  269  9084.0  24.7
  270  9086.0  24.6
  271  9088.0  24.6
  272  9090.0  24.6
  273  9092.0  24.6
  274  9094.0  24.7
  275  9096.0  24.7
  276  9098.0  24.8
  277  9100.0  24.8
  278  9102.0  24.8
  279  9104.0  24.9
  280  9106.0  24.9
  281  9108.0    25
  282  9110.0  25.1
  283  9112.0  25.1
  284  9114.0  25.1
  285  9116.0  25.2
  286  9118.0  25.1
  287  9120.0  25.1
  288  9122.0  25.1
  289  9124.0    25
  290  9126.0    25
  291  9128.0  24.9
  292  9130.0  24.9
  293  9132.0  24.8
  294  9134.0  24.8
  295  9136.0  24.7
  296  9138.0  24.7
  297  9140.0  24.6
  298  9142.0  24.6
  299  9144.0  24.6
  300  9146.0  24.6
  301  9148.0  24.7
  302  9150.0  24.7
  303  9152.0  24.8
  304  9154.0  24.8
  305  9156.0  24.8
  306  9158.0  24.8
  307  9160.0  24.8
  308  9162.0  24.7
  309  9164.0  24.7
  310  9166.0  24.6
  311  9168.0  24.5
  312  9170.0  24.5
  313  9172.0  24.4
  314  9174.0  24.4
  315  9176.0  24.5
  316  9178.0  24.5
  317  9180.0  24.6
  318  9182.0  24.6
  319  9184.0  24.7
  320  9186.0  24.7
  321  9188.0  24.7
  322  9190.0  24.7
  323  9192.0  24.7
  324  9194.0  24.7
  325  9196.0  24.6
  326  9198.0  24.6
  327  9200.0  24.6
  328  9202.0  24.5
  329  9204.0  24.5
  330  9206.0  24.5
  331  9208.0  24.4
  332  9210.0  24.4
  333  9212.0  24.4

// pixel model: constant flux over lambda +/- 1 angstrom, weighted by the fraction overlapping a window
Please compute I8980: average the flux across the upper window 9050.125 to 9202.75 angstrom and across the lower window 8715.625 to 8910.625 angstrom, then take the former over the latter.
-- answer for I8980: 1.0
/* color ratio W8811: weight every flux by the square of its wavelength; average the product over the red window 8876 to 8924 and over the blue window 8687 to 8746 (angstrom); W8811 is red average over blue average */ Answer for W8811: 1.1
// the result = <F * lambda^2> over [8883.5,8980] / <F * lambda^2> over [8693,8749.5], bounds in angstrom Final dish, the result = 1.04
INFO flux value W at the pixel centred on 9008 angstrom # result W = 24.5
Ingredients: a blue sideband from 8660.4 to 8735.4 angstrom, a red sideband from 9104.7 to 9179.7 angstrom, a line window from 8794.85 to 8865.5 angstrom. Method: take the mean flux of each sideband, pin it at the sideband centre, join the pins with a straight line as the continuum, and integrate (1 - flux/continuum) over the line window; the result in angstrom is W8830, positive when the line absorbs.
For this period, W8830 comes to -1.0 angstrom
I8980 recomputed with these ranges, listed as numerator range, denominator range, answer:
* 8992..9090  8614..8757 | 0.97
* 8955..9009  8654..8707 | 1.02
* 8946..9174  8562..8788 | 0.97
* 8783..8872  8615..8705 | 1.00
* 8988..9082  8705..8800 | 0.97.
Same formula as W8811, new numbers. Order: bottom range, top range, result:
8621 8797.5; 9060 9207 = 1.07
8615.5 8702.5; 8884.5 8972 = 1.08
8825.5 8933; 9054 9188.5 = 1.02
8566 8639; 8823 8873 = 1.03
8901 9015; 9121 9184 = 1.02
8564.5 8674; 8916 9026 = 1.05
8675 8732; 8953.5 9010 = 1.05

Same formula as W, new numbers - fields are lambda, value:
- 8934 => 25.4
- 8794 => 25.4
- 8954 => 25.6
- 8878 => 25.6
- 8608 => 26.2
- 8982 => 25.1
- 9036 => 25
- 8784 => 25.8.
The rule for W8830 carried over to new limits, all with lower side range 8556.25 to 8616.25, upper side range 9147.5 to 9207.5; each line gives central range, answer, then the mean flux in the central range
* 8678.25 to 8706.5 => 0.8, 25.4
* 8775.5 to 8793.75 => 0.1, 25.7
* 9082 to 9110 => 0.1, 24.8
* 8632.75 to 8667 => 1.5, 25.1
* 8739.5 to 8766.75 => 0.1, 25.8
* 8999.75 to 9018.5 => 0.5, 24.4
